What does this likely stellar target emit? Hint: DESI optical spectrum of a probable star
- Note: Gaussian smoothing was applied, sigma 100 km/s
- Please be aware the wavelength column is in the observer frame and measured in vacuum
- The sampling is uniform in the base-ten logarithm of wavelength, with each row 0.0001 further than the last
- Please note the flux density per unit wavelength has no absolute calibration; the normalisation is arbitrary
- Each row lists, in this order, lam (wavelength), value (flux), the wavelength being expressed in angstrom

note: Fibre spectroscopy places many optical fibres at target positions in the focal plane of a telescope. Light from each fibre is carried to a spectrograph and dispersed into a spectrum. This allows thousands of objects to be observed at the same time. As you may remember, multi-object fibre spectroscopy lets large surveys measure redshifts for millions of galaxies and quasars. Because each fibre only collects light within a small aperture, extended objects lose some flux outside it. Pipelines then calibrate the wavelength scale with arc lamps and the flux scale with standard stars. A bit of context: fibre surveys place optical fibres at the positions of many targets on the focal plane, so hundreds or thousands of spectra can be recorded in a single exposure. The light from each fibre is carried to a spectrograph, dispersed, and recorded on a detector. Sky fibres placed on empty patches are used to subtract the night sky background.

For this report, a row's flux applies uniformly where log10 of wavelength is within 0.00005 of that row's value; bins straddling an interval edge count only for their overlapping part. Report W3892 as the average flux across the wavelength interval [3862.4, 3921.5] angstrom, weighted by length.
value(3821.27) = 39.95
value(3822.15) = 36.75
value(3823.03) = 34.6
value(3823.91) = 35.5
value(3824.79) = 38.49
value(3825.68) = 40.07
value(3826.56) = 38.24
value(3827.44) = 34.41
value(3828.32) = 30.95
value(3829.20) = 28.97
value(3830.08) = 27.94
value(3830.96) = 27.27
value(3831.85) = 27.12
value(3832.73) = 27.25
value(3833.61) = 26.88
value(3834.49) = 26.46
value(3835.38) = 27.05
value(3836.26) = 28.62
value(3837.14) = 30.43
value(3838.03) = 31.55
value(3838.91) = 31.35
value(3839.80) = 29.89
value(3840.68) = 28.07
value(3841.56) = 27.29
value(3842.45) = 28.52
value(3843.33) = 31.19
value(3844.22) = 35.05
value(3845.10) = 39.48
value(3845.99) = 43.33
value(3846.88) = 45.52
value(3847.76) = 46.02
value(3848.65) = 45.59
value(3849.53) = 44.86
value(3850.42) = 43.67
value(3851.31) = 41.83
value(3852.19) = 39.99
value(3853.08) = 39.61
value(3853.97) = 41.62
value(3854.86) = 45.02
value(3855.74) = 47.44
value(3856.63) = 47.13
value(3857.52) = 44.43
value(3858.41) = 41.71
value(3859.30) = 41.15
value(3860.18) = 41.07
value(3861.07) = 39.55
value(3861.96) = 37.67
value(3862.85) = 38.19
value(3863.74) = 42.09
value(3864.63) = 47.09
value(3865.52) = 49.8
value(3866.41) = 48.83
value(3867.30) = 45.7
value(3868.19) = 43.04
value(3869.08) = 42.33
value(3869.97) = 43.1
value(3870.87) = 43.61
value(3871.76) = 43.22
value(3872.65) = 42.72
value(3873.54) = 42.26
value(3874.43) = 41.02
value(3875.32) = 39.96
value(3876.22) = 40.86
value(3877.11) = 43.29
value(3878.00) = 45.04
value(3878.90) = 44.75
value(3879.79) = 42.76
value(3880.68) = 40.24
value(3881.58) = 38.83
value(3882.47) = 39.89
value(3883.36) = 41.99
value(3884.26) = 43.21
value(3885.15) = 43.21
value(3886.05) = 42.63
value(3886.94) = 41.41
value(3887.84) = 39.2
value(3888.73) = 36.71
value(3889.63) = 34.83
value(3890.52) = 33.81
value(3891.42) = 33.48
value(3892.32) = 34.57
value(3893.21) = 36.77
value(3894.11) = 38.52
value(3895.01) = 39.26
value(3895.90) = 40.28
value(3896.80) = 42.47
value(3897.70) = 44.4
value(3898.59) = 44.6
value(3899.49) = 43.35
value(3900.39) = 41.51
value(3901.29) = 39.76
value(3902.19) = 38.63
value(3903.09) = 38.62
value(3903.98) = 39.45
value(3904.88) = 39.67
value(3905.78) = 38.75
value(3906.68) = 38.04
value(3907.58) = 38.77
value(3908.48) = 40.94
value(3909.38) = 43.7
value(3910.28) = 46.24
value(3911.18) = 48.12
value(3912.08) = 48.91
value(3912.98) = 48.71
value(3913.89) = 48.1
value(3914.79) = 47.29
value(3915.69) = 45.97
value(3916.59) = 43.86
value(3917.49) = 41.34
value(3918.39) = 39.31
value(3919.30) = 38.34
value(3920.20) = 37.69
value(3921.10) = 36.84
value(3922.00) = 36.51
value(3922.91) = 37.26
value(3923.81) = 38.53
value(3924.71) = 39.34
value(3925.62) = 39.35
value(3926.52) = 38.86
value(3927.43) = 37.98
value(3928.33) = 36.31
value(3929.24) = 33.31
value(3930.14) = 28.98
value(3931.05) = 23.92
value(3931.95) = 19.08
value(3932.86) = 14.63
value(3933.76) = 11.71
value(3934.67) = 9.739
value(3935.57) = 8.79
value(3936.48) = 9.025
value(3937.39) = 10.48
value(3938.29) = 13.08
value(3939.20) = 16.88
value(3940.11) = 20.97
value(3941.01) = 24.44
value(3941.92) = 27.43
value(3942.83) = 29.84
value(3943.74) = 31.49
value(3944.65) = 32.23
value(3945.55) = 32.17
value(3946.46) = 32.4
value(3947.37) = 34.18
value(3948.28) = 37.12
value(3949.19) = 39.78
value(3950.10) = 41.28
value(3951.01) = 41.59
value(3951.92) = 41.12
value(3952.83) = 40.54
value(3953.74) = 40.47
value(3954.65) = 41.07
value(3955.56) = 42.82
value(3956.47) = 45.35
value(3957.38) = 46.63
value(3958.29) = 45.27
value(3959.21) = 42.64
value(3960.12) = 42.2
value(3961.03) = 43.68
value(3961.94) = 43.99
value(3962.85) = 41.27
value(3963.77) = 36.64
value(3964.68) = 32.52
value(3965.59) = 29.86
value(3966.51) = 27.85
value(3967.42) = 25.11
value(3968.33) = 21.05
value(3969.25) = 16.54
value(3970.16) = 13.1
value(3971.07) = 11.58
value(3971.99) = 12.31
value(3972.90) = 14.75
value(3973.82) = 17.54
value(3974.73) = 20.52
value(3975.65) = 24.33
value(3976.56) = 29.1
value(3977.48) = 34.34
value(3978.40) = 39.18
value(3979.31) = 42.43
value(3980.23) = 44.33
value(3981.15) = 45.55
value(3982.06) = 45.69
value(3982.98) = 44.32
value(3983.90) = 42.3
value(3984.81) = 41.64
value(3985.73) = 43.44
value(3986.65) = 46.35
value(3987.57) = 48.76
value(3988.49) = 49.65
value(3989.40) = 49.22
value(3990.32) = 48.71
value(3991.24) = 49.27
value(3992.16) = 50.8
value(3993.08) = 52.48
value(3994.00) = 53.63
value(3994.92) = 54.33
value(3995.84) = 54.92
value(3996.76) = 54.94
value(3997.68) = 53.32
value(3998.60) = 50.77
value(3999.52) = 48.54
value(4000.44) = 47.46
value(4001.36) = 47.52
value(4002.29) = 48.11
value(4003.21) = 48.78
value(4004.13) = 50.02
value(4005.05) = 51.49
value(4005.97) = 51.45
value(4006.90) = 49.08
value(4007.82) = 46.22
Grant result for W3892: 41.7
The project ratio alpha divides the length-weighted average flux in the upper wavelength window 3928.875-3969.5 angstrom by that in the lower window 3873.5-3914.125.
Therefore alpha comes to 0.74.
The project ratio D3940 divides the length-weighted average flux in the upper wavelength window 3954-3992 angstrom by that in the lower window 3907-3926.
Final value 0.86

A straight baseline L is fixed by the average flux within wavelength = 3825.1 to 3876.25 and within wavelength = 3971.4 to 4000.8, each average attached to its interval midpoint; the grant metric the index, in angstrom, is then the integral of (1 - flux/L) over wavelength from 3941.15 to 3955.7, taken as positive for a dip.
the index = 1.7 angstrom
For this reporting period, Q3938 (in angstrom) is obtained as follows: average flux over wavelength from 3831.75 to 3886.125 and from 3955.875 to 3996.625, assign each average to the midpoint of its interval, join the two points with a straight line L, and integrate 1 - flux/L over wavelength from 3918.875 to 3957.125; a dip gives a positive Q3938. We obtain 7.6 angstrom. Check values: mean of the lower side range 39.6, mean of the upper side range 38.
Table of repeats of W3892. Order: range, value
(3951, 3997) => 38.5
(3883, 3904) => 39.7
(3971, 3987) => 33.8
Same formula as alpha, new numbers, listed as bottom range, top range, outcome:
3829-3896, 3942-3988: 0.91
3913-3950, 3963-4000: 1.23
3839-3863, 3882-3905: 1.00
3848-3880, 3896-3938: 0.83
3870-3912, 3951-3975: 0.79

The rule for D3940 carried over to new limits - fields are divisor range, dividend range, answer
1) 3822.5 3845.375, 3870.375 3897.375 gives 1.29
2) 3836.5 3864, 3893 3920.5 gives 1.08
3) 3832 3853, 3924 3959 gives 0.88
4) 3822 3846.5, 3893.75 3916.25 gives 1.34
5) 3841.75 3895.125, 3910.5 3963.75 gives 0.84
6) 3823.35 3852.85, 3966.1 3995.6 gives 1.06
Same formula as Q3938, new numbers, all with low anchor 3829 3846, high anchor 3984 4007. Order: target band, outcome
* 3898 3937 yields 3.3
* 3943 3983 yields 10.0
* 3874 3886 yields -2.3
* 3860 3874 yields -4.0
